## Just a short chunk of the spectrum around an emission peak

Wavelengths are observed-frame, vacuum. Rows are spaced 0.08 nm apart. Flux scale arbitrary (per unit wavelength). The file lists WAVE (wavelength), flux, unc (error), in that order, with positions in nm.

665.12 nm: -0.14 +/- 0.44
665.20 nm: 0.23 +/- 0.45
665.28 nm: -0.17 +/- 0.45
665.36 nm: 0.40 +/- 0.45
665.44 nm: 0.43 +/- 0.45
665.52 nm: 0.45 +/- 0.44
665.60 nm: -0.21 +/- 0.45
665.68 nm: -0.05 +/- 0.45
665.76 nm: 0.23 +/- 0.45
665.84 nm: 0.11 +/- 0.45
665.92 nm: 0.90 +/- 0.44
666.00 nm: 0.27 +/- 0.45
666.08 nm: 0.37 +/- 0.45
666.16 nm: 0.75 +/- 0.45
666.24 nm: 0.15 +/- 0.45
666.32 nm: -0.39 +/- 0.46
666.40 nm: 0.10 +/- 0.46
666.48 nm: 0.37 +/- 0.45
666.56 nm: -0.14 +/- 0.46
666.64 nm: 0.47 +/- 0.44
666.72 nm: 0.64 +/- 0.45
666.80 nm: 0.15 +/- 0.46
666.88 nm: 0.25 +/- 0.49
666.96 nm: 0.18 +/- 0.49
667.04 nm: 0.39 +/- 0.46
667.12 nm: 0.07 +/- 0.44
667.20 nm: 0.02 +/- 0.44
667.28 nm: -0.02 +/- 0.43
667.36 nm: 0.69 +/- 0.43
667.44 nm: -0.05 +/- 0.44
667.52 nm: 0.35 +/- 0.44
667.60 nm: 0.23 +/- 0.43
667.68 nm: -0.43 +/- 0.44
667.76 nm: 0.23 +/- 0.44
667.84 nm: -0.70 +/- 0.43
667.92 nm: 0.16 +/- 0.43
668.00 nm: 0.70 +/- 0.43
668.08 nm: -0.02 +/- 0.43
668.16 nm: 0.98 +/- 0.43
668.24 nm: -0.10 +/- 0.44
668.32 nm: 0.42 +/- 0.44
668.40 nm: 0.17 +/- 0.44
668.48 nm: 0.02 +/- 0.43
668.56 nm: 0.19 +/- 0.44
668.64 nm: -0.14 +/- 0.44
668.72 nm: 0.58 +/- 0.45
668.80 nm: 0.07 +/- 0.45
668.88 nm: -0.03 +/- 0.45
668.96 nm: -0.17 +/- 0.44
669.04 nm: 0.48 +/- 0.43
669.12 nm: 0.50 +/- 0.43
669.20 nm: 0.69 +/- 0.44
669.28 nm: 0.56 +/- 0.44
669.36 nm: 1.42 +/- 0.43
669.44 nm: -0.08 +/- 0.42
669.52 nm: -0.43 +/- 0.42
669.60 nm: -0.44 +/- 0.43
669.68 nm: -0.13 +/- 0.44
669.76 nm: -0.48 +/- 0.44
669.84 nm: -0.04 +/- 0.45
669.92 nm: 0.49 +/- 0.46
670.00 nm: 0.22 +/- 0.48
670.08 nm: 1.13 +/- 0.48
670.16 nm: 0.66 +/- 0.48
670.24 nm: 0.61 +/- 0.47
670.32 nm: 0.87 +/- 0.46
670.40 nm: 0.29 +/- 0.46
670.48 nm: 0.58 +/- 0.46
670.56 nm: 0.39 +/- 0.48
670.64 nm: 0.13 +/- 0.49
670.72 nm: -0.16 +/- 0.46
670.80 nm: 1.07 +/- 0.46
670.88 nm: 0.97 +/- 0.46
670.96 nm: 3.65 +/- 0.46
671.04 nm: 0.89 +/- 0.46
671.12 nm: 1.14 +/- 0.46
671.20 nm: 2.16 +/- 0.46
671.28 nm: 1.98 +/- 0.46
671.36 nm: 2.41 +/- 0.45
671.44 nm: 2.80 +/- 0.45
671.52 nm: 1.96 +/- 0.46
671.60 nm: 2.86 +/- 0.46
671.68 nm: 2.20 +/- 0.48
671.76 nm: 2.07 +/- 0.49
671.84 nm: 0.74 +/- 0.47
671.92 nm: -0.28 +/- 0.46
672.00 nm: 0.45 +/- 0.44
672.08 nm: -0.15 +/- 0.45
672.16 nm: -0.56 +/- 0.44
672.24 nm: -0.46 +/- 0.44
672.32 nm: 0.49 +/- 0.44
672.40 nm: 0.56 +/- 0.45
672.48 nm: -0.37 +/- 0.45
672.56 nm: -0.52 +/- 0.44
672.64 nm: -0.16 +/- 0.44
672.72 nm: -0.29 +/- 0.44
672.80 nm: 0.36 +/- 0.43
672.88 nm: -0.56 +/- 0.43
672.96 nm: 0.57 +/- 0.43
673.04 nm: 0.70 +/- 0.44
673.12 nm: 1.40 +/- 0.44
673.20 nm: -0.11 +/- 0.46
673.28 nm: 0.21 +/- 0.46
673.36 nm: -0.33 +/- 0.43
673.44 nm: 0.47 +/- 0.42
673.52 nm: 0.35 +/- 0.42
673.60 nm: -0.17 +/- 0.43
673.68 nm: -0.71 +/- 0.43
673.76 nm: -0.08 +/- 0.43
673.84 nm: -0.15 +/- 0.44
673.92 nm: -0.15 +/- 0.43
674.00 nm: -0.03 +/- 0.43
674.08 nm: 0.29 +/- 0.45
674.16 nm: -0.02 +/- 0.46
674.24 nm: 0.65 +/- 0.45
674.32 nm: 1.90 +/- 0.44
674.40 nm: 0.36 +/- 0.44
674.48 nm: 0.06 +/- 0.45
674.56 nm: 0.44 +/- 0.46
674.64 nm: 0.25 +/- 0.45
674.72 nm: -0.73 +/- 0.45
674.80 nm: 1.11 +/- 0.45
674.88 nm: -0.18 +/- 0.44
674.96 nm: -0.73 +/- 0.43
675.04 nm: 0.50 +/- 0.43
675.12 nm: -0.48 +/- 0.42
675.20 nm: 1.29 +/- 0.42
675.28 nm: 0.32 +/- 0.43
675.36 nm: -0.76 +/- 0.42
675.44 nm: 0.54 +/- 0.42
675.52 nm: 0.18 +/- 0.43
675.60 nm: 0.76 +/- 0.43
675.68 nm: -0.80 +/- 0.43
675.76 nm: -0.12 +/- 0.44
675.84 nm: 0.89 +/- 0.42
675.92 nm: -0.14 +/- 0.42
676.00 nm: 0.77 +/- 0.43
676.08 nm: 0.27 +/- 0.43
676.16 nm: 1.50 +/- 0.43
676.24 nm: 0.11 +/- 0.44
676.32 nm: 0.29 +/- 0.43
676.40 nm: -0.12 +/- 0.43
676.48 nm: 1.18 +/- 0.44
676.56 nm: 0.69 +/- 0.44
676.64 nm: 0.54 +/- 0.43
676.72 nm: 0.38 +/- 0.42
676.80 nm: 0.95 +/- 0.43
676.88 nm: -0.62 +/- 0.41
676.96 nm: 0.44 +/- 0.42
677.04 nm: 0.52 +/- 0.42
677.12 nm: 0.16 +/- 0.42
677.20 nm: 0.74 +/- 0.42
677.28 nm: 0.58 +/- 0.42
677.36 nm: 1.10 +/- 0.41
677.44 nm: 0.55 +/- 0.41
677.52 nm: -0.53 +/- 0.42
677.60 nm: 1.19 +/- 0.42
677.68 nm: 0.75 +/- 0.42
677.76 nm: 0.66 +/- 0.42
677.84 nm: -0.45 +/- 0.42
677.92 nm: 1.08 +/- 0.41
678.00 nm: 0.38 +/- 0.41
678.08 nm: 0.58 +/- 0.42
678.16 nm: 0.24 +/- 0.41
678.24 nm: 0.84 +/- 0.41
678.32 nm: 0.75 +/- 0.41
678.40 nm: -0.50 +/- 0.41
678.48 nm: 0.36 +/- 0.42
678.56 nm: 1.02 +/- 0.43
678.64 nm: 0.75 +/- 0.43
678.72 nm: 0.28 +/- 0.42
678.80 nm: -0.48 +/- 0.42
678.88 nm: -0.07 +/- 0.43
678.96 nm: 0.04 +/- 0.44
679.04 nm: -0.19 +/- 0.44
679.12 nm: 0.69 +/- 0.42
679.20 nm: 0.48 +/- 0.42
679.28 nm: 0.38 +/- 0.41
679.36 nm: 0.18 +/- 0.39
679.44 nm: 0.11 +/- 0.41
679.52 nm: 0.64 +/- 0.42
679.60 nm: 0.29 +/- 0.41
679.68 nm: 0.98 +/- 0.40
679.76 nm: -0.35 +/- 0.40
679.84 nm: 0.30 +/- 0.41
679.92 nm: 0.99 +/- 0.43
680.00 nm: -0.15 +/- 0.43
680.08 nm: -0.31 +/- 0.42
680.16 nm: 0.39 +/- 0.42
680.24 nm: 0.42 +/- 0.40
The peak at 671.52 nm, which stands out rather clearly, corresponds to [O II]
